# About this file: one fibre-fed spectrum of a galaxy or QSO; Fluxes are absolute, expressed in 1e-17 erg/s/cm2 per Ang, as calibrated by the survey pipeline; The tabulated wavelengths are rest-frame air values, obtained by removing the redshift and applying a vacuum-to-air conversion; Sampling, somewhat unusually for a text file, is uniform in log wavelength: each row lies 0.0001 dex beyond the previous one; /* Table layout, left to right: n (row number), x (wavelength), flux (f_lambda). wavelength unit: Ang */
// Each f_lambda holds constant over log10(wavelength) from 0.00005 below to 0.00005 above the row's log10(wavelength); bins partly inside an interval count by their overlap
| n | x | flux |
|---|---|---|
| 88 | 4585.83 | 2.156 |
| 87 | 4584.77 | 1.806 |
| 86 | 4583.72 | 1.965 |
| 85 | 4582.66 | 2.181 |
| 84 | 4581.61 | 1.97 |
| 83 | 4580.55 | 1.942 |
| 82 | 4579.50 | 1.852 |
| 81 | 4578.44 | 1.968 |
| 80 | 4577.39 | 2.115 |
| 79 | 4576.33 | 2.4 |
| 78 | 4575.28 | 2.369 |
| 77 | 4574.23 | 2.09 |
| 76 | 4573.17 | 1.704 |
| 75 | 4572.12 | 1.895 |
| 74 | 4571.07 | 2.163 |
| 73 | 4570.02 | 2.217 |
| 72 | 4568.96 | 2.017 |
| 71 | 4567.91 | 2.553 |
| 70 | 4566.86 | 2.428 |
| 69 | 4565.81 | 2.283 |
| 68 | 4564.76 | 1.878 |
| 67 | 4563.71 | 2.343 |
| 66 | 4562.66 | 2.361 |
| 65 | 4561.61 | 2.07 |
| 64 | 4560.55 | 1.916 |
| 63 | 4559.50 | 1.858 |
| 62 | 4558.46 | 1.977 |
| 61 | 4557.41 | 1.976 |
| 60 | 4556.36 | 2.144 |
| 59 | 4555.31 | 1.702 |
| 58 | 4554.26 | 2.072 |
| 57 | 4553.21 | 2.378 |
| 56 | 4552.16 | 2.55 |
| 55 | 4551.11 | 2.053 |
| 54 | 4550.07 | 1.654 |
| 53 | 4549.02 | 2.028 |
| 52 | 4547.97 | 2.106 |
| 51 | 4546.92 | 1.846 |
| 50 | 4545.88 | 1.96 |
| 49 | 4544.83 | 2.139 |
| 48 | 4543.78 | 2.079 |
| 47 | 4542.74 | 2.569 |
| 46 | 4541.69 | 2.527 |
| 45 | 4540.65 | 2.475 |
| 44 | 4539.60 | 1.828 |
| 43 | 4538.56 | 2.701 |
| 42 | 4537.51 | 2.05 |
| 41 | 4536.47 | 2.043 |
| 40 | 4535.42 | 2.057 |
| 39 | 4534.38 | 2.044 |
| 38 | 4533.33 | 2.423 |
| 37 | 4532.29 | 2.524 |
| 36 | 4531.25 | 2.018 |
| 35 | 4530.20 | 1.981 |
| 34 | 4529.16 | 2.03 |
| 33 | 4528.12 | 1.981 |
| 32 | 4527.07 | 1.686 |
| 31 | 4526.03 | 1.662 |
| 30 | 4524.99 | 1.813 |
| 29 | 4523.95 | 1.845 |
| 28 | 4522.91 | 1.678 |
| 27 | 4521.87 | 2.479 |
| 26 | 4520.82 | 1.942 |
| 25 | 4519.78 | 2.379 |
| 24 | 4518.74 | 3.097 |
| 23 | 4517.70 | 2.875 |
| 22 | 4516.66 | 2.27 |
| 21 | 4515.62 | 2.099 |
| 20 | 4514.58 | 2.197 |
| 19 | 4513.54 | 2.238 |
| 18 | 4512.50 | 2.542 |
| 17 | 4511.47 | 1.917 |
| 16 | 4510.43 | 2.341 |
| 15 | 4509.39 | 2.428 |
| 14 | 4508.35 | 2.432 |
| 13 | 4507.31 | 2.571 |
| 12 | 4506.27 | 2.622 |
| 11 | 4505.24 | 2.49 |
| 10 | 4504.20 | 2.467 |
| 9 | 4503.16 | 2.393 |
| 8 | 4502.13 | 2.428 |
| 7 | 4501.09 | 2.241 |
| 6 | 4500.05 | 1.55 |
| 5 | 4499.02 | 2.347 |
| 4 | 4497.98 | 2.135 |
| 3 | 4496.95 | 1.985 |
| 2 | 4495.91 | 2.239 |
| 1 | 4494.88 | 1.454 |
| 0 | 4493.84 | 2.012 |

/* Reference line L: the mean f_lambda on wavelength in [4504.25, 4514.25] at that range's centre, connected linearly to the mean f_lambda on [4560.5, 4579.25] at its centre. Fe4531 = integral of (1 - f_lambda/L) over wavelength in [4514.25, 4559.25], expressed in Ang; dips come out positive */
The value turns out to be 2.98 Ang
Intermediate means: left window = 2.4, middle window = 2.14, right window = 2.15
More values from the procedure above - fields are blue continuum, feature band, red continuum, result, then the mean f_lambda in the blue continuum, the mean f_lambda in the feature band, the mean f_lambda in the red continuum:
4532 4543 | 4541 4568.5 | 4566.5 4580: 0.93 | 2.28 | 2.14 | 2.13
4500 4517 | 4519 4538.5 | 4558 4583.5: 1.64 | 2.33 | 2.06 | 2.1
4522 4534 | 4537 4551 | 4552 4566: -0.75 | 1.99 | 2.15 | 2.09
